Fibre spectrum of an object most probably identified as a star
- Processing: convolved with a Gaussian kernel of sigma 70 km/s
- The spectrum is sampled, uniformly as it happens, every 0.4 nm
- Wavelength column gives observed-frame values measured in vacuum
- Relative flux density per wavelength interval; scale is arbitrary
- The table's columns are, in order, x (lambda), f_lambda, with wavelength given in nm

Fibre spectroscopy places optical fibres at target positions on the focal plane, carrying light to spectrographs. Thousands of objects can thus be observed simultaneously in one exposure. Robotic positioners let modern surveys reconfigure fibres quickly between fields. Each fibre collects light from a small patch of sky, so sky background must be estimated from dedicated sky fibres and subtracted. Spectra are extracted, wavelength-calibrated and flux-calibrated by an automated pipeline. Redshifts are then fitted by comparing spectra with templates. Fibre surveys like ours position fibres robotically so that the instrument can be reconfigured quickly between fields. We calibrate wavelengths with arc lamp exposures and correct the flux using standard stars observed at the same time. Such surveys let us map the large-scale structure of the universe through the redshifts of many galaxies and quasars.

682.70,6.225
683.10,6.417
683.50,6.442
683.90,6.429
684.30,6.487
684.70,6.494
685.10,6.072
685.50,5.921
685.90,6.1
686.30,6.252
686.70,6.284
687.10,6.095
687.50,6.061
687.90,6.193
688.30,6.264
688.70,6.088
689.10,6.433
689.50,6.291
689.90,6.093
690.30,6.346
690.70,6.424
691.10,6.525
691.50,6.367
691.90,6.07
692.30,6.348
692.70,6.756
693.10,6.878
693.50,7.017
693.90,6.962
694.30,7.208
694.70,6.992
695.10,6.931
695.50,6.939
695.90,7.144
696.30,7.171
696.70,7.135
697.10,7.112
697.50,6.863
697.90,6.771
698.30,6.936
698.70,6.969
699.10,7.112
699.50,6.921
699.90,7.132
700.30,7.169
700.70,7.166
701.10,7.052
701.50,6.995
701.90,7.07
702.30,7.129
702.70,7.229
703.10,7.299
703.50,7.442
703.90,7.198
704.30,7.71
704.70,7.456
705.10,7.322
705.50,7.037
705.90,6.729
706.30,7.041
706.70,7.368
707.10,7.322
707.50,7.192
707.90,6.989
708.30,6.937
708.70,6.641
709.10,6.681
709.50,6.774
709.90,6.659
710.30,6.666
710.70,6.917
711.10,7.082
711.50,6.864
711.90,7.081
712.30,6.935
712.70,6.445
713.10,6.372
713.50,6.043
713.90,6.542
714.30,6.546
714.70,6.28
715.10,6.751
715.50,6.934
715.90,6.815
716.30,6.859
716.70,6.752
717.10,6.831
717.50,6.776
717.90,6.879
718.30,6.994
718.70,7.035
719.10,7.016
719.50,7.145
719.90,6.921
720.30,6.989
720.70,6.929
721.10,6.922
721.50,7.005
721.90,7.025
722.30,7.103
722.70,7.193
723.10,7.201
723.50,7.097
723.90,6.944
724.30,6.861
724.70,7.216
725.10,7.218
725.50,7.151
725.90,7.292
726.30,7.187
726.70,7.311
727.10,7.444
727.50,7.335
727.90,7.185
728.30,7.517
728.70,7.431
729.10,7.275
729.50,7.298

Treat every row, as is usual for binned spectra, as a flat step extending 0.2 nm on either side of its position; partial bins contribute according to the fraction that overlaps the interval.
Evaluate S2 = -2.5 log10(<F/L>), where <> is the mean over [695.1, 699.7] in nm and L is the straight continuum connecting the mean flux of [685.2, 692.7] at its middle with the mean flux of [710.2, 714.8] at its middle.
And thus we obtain -0.10 mag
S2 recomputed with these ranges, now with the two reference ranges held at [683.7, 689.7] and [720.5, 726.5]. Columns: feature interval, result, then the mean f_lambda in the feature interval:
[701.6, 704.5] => -0.11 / 7.29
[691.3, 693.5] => -0.03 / 6.53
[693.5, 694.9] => -0.10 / 7.05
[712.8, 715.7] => 0.06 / 6.49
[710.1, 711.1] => -0.01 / 6.85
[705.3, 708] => -0.06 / 7.1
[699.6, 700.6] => -0.09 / 7.13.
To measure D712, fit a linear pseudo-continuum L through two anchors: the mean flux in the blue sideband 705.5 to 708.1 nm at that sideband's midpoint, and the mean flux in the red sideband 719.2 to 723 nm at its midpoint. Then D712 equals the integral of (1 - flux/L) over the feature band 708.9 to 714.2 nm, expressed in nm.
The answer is 0.29 nm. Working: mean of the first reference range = 7.1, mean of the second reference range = 7.03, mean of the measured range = 6.69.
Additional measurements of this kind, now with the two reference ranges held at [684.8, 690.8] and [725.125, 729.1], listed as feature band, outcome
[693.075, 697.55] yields -0.44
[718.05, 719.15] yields 0.01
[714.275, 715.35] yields 0.06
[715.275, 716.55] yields 0.02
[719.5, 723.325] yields 0.06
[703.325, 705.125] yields -0.21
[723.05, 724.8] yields 0.04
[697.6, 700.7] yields -0.23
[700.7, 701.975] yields -0.09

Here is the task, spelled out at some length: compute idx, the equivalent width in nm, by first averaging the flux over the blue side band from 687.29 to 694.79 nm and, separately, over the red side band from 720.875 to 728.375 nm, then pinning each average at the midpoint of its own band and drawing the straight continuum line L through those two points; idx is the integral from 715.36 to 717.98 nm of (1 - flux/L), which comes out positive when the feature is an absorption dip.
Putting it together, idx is 0.06 nm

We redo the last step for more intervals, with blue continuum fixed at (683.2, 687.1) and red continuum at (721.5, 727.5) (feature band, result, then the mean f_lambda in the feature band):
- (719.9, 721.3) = 0.026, 6.94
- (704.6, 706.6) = -0.113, 7.11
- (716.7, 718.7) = 0.038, 6.87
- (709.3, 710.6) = 0.022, 6.72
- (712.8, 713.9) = 0.098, 6.29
